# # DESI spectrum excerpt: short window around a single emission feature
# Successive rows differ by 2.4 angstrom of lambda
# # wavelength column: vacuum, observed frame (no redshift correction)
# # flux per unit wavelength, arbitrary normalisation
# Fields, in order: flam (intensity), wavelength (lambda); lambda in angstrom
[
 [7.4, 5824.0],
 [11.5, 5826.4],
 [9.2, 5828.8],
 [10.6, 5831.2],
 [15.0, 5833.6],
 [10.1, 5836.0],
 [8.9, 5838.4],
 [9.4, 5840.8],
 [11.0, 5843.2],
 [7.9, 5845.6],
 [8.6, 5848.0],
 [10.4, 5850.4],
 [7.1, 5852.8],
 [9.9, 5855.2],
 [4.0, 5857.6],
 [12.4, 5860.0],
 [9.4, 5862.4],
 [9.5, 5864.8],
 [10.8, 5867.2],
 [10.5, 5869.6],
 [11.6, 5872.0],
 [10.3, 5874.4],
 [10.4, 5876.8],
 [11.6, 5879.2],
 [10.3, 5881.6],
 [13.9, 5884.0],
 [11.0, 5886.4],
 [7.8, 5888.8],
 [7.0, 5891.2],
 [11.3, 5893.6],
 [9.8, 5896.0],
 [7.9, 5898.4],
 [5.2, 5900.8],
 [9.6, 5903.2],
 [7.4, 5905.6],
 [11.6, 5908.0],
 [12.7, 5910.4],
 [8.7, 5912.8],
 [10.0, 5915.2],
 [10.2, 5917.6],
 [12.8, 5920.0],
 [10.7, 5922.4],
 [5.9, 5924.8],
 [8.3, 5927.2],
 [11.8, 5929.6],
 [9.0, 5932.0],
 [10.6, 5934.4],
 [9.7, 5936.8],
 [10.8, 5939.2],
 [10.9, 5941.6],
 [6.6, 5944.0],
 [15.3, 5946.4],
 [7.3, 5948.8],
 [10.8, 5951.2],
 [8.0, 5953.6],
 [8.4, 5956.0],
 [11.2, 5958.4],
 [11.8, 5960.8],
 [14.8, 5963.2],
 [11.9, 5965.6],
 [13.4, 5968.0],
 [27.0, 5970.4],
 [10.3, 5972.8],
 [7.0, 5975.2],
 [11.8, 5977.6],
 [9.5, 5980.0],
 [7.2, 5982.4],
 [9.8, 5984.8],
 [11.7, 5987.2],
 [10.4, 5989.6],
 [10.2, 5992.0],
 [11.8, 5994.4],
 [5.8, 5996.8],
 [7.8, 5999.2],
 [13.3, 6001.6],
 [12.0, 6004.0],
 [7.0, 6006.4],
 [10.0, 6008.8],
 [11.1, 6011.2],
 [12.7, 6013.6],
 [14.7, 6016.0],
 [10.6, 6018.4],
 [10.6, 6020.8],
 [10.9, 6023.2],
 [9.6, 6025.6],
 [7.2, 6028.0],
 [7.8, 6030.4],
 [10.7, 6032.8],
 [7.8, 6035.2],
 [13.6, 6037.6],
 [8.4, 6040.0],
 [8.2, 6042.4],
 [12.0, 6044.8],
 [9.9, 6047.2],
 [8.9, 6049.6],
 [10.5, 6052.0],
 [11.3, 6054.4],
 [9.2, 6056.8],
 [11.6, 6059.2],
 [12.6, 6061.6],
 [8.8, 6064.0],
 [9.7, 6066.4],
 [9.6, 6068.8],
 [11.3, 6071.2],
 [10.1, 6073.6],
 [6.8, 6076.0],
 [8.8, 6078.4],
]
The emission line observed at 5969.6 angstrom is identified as H-beta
